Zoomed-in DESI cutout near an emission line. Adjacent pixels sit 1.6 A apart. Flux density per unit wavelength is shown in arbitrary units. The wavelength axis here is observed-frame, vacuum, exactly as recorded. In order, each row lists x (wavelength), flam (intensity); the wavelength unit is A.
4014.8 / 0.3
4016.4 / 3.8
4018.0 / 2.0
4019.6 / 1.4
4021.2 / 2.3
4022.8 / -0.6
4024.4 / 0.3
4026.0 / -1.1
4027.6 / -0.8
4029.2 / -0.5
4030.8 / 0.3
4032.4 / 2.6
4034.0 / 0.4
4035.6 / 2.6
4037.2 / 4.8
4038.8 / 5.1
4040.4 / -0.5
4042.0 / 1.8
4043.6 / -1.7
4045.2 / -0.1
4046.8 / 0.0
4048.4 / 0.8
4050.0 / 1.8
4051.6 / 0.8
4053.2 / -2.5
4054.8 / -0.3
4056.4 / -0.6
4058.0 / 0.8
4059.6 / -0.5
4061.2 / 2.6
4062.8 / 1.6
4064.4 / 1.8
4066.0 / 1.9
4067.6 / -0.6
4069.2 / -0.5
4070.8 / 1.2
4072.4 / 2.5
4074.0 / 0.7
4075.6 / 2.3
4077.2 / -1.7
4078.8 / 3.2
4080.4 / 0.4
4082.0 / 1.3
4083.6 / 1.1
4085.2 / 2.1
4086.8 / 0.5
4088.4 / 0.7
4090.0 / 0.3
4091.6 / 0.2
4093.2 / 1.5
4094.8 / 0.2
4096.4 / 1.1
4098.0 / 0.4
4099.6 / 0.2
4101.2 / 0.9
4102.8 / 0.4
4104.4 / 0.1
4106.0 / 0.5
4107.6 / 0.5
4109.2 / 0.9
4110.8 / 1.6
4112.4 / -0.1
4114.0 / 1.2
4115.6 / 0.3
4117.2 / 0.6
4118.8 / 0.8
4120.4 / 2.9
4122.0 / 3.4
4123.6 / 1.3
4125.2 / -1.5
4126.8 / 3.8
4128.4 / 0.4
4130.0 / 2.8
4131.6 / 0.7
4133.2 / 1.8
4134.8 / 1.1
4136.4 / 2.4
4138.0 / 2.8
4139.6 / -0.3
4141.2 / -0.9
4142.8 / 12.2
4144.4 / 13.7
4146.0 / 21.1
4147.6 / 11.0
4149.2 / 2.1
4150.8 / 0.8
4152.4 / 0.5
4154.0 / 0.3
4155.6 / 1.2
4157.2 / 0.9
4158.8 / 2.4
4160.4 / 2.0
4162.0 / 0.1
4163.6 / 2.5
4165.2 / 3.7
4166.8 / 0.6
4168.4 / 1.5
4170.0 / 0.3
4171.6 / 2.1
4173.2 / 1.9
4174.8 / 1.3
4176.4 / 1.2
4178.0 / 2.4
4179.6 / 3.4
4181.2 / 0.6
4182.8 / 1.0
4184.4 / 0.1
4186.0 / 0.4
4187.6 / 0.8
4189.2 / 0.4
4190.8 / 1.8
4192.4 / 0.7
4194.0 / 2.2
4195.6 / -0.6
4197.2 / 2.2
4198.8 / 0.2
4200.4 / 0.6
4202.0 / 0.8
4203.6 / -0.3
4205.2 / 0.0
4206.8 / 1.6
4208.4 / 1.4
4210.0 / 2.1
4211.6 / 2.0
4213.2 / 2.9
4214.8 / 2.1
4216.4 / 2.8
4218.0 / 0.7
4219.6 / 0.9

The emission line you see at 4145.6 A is [O II]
